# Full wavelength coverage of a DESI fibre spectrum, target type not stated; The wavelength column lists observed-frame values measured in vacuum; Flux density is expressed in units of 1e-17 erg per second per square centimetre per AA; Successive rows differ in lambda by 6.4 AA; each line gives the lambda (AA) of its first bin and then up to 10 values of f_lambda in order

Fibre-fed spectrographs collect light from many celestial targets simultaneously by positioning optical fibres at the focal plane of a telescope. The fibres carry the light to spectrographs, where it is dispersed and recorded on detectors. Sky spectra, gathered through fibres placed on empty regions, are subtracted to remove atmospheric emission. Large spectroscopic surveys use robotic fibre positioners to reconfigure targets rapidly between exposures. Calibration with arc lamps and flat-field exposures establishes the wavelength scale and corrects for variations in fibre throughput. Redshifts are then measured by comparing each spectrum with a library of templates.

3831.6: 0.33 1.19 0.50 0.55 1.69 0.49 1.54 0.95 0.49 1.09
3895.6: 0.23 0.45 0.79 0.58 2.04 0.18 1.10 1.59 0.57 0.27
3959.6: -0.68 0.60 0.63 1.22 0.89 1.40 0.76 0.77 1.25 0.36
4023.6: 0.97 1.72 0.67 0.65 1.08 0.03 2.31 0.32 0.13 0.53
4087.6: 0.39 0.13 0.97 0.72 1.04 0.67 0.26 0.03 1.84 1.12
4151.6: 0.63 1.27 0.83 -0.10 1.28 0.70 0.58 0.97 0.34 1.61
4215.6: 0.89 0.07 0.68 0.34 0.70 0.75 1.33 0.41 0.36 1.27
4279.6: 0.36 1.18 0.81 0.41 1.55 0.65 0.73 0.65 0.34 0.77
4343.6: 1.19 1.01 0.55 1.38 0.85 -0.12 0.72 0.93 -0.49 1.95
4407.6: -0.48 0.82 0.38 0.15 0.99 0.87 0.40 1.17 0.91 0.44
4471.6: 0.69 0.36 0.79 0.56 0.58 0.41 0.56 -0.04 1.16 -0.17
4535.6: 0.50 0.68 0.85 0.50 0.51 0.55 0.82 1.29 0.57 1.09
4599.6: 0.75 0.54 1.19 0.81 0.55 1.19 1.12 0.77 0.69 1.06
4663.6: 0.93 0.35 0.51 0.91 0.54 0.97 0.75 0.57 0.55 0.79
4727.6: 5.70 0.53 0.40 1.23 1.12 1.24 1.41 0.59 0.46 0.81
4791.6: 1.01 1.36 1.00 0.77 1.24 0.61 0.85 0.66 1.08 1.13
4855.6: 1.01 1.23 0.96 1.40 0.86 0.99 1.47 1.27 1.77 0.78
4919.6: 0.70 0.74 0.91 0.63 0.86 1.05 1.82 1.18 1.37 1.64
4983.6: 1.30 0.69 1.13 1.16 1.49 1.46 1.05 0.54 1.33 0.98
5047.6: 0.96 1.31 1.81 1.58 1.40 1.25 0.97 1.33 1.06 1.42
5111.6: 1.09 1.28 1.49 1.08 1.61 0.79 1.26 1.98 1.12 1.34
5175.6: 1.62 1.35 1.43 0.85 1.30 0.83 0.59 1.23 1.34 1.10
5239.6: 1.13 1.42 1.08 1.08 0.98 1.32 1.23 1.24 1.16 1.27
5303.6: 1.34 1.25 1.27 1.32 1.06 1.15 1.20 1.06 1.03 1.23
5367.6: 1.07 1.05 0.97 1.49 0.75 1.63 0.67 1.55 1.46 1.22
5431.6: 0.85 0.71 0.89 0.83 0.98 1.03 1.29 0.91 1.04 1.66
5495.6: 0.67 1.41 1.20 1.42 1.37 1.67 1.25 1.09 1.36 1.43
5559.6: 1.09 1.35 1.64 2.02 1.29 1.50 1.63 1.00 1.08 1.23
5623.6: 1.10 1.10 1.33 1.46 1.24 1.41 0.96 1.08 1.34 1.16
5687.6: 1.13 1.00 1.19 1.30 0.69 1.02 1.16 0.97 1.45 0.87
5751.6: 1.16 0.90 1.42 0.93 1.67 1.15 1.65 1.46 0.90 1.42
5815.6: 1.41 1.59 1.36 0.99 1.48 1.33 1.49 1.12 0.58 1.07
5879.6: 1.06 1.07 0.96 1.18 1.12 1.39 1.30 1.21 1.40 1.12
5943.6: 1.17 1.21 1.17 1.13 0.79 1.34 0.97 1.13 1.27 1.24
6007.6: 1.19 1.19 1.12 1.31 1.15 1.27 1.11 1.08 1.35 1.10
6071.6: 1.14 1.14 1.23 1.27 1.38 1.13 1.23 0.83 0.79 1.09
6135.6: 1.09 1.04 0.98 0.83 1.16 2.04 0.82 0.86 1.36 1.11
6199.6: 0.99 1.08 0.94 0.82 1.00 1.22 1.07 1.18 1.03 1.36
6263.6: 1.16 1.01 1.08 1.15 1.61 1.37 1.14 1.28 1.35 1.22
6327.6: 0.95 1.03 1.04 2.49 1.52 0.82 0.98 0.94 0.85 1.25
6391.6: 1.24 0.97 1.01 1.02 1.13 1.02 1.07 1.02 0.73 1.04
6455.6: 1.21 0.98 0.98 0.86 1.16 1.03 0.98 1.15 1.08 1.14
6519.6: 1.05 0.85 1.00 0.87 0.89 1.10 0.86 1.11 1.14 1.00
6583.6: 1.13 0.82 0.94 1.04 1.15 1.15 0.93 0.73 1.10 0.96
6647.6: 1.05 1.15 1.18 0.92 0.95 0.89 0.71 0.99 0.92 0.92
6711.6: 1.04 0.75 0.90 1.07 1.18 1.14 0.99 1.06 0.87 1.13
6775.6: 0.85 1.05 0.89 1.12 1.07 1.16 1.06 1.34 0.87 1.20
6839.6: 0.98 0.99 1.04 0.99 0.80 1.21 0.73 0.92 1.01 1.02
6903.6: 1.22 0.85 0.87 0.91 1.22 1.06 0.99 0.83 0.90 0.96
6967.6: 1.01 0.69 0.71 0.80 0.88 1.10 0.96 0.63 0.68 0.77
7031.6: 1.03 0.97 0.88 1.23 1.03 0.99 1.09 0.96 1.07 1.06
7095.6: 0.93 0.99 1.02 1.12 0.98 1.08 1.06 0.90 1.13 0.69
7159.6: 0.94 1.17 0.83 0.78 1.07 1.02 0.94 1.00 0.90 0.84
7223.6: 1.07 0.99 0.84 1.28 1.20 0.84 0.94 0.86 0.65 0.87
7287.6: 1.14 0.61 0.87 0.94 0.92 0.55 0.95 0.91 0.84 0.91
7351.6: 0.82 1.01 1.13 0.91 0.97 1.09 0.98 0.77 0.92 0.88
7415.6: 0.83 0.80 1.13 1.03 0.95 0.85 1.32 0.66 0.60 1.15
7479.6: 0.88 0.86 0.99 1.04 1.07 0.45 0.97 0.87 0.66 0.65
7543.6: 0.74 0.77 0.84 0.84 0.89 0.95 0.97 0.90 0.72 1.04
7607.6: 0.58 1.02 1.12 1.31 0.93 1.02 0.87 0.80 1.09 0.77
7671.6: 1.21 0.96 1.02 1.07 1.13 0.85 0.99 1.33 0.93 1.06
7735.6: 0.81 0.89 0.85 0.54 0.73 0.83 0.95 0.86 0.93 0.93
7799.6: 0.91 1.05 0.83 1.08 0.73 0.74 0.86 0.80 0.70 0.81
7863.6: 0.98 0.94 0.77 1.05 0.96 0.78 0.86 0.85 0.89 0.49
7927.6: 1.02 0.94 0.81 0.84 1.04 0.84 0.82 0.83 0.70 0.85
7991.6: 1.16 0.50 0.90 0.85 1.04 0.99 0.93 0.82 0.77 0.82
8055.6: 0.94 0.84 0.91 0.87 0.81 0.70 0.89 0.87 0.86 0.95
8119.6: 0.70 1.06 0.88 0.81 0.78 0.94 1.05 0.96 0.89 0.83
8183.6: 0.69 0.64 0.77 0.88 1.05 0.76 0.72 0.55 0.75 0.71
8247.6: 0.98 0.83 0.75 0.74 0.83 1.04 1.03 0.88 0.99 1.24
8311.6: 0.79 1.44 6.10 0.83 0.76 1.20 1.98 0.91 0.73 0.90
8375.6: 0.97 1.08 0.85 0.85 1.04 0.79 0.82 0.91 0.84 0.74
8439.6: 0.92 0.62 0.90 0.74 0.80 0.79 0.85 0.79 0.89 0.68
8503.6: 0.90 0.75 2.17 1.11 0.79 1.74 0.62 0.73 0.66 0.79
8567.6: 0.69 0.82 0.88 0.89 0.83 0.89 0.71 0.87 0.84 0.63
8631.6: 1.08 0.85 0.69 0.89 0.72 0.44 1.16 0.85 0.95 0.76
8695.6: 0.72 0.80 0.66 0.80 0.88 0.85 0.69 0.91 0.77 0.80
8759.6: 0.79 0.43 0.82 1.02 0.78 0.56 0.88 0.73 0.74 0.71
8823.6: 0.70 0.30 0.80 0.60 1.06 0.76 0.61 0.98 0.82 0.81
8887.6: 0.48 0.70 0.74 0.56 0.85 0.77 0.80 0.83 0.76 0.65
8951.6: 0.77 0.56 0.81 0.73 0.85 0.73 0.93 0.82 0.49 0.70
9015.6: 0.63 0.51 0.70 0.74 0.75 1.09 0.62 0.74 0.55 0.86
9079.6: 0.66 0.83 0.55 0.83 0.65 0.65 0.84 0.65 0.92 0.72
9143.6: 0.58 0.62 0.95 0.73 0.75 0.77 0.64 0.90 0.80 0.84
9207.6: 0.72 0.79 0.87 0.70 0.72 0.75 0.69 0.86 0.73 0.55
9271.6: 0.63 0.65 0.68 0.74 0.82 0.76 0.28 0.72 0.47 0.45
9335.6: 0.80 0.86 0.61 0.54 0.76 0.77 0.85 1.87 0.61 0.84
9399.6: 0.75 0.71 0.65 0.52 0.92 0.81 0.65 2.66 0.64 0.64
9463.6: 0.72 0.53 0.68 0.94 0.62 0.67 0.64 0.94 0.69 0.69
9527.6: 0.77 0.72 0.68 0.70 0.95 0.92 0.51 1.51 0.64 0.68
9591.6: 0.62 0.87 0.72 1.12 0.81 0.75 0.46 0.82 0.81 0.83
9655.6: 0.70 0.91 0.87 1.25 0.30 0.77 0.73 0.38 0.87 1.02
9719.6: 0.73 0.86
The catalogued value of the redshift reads 0.27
